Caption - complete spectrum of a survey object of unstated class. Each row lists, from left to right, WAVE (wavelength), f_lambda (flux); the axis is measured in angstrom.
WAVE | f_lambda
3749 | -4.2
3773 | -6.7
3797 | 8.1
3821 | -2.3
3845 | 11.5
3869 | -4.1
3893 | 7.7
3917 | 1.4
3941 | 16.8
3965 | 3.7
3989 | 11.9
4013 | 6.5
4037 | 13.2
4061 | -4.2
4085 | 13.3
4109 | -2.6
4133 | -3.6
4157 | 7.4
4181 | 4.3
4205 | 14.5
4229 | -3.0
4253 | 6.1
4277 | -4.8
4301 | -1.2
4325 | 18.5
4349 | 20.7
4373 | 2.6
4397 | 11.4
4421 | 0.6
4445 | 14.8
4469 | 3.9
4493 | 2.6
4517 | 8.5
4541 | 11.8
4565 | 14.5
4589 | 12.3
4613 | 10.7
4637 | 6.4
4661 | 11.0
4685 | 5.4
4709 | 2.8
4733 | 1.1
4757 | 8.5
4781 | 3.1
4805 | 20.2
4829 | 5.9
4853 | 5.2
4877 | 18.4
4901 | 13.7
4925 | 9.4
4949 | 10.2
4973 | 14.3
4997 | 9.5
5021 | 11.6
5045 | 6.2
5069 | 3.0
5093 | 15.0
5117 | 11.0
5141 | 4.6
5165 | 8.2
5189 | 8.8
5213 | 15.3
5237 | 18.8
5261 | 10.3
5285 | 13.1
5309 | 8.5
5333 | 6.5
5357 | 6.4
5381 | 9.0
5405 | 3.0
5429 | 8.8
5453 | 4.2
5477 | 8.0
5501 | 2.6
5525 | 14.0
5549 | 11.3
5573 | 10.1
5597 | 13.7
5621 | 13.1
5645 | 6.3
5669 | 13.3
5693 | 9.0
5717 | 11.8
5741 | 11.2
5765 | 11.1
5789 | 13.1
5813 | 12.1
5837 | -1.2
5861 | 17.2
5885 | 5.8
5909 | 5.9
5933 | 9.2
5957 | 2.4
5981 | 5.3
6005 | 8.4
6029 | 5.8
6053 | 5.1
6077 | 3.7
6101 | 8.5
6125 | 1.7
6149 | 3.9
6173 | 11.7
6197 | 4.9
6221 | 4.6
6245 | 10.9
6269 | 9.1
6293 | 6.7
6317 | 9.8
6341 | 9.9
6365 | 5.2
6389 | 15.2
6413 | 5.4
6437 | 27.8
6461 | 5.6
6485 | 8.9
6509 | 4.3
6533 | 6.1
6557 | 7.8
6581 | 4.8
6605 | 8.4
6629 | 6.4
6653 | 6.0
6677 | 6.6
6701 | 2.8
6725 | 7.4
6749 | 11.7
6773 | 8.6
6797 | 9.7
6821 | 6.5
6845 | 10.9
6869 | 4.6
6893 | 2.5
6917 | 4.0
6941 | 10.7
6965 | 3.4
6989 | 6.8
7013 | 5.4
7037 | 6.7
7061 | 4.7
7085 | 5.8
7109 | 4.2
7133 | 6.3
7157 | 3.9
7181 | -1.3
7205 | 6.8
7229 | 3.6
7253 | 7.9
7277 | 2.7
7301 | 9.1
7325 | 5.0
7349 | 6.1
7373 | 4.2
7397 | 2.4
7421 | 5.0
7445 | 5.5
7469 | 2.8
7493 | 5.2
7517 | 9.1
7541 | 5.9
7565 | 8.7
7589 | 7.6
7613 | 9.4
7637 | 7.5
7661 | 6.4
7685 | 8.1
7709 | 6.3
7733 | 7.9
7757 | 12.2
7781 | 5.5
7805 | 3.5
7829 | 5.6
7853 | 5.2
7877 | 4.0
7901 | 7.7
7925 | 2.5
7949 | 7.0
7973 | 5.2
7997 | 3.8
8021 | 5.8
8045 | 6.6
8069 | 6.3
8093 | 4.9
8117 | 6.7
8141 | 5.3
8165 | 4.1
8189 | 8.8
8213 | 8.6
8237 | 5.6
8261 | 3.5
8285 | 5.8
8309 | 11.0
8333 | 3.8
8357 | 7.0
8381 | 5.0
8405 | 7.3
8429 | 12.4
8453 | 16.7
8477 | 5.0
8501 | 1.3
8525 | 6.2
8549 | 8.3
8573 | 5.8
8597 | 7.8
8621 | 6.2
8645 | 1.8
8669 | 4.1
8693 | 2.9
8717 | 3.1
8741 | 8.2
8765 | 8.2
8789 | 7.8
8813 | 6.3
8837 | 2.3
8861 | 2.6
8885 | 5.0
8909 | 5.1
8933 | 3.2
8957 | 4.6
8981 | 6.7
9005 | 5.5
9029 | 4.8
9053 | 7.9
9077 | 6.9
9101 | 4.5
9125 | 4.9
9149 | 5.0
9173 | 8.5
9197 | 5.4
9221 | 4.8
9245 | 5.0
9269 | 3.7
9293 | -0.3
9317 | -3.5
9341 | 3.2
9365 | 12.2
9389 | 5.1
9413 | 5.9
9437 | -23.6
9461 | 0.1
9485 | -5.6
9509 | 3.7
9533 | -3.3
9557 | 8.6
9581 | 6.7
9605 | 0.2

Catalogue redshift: 0.286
